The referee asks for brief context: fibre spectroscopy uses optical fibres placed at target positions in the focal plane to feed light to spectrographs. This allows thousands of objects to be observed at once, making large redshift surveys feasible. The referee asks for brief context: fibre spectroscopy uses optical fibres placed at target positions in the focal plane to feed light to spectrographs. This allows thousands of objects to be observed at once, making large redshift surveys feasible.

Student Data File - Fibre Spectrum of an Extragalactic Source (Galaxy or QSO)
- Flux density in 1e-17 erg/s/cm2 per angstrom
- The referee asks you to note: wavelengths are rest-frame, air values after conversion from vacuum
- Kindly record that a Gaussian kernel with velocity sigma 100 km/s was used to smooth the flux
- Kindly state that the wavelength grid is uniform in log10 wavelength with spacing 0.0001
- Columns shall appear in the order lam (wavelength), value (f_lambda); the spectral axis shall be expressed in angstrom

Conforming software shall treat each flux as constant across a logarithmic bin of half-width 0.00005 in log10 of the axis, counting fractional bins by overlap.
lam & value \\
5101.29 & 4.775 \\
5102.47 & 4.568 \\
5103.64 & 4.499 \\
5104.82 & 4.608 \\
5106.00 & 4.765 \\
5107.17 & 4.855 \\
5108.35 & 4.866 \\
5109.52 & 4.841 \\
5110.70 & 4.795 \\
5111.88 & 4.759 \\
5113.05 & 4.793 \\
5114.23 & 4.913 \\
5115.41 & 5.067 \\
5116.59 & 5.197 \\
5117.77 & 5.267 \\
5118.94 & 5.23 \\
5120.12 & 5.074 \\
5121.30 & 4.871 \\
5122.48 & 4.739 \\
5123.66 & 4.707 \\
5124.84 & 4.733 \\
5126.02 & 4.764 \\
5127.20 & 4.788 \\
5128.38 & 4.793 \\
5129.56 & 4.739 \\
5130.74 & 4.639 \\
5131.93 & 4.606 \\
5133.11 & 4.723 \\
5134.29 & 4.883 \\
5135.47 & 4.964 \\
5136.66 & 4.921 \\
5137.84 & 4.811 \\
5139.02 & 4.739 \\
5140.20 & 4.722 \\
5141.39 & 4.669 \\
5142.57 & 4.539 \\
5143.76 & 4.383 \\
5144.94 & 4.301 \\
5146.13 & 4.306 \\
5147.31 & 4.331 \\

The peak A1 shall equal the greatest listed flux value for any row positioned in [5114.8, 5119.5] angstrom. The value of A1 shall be 5.267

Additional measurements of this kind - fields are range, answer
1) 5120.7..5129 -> 4.871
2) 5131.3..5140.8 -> 4.964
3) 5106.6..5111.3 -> 4.866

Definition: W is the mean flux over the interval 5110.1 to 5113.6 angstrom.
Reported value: 4.78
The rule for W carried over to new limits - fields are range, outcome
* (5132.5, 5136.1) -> 4.85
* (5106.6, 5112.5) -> 4.83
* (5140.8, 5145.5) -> 4.48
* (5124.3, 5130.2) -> 4.77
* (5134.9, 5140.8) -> 4.83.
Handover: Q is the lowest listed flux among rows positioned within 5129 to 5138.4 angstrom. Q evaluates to 4.606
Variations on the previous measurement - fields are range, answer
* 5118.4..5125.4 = 4.707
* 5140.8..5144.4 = 4.383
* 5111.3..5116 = 4.759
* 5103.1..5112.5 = 4.499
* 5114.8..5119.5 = 5.067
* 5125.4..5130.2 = 4.739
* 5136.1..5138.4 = 4.811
